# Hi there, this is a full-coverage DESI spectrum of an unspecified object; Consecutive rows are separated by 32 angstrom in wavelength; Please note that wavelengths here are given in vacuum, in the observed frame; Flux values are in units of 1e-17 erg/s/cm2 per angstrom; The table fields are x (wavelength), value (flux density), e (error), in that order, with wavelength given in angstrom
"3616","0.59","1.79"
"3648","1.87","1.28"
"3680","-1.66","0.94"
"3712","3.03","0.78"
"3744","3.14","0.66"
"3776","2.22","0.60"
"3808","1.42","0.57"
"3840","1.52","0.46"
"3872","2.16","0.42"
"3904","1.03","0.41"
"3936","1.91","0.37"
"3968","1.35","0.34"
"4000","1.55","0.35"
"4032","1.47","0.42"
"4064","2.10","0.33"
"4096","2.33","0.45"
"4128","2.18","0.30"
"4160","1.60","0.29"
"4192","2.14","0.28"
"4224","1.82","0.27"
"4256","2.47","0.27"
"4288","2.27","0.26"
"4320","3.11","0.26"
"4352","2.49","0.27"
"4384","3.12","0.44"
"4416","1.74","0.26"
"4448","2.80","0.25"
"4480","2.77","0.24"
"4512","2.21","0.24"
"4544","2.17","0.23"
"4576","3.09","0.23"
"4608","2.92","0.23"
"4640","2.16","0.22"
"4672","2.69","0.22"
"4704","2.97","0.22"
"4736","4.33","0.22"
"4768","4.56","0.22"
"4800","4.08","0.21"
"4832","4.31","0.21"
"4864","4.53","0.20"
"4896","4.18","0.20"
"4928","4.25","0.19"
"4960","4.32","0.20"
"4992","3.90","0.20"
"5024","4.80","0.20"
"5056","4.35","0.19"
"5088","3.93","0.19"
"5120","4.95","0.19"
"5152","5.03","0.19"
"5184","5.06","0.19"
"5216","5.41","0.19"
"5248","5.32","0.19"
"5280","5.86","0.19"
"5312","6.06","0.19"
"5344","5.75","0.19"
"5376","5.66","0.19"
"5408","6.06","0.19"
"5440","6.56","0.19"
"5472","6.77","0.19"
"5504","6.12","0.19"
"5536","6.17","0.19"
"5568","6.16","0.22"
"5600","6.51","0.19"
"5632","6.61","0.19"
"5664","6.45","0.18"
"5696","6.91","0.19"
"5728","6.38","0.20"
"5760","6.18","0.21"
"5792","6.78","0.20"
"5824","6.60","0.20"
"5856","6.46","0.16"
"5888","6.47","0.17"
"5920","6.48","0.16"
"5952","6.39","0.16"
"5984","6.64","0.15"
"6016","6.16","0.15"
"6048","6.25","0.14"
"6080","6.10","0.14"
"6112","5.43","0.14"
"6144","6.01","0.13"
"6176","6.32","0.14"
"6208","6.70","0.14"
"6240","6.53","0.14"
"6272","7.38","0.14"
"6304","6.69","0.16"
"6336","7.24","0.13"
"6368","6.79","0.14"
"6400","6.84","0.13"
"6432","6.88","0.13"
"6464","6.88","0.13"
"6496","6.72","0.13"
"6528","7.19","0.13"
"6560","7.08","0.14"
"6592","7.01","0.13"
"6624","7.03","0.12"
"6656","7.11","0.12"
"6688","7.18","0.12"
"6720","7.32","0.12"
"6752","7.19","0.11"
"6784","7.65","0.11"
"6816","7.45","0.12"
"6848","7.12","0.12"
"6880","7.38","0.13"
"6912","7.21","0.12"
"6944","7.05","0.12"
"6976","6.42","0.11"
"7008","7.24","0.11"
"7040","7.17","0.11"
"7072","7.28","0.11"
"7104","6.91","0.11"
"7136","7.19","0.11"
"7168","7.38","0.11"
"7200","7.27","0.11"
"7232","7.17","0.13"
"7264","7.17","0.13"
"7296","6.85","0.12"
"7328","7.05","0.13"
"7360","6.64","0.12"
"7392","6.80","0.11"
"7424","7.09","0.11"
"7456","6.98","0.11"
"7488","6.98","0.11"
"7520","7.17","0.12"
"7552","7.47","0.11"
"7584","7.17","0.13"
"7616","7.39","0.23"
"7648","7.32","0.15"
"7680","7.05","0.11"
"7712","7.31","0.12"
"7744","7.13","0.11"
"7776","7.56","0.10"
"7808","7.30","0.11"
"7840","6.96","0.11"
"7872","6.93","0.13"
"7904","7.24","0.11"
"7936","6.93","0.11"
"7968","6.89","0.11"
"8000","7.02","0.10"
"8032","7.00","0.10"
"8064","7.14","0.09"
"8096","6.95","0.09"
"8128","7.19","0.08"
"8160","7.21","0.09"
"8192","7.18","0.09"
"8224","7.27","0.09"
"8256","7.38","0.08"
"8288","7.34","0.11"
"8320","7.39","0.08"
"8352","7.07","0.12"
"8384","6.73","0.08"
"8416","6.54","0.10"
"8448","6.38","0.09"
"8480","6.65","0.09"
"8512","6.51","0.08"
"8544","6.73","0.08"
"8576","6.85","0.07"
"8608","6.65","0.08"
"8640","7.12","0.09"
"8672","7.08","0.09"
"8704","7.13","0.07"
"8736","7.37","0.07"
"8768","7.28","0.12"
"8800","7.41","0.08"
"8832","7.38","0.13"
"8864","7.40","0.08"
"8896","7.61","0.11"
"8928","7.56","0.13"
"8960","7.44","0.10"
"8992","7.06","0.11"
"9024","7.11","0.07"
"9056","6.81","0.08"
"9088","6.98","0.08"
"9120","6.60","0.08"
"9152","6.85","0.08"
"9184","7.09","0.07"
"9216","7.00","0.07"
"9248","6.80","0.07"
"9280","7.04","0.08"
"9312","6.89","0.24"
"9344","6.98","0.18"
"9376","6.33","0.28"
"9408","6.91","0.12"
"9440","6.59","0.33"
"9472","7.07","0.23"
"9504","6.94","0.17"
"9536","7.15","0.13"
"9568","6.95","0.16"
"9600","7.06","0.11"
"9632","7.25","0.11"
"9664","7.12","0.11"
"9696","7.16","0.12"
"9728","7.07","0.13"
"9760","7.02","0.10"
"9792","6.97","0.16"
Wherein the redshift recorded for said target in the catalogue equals 0.182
